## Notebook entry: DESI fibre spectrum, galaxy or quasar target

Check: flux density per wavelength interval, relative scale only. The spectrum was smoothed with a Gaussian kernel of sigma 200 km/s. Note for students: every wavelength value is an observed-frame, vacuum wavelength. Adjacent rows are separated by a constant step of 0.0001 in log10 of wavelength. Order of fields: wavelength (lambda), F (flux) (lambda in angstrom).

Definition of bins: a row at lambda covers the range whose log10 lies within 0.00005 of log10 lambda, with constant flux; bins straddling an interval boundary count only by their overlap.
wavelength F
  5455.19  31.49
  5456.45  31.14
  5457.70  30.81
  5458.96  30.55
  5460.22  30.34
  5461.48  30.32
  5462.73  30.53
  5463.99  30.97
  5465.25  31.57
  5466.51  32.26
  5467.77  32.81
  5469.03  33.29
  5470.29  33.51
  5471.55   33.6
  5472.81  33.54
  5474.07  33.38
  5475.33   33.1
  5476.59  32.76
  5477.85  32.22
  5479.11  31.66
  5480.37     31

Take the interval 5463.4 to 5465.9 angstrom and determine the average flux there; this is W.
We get 31.2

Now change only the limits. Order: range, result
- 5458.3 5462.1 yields 30.3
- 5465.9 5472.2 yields 33.1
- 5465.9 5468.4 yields 32.5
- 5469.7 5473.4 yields 33.5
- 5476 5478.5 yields 32.5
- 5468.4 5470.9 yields 33.4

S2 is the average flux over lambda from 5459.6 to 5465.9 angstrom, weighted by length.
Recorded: 30.8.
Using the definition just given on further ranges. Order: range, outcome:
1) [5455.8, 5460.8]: 30.7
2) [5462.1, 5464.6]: 30.8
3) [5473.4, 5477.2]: 33.1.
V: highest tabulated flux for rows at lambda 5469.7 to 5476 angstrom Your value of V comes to 33.6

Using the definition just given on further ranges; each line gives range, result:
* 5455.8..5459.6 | 31.14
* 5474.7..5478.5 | 33.1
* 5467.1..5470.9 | 33.51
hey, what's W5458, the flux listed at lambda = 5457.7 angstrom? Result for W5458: 30.81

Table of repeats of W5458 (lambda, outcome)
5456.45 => 31.14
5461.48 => 30.32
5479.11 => 31.66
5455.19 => 31.49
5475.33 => 33.1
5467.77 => 32.81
